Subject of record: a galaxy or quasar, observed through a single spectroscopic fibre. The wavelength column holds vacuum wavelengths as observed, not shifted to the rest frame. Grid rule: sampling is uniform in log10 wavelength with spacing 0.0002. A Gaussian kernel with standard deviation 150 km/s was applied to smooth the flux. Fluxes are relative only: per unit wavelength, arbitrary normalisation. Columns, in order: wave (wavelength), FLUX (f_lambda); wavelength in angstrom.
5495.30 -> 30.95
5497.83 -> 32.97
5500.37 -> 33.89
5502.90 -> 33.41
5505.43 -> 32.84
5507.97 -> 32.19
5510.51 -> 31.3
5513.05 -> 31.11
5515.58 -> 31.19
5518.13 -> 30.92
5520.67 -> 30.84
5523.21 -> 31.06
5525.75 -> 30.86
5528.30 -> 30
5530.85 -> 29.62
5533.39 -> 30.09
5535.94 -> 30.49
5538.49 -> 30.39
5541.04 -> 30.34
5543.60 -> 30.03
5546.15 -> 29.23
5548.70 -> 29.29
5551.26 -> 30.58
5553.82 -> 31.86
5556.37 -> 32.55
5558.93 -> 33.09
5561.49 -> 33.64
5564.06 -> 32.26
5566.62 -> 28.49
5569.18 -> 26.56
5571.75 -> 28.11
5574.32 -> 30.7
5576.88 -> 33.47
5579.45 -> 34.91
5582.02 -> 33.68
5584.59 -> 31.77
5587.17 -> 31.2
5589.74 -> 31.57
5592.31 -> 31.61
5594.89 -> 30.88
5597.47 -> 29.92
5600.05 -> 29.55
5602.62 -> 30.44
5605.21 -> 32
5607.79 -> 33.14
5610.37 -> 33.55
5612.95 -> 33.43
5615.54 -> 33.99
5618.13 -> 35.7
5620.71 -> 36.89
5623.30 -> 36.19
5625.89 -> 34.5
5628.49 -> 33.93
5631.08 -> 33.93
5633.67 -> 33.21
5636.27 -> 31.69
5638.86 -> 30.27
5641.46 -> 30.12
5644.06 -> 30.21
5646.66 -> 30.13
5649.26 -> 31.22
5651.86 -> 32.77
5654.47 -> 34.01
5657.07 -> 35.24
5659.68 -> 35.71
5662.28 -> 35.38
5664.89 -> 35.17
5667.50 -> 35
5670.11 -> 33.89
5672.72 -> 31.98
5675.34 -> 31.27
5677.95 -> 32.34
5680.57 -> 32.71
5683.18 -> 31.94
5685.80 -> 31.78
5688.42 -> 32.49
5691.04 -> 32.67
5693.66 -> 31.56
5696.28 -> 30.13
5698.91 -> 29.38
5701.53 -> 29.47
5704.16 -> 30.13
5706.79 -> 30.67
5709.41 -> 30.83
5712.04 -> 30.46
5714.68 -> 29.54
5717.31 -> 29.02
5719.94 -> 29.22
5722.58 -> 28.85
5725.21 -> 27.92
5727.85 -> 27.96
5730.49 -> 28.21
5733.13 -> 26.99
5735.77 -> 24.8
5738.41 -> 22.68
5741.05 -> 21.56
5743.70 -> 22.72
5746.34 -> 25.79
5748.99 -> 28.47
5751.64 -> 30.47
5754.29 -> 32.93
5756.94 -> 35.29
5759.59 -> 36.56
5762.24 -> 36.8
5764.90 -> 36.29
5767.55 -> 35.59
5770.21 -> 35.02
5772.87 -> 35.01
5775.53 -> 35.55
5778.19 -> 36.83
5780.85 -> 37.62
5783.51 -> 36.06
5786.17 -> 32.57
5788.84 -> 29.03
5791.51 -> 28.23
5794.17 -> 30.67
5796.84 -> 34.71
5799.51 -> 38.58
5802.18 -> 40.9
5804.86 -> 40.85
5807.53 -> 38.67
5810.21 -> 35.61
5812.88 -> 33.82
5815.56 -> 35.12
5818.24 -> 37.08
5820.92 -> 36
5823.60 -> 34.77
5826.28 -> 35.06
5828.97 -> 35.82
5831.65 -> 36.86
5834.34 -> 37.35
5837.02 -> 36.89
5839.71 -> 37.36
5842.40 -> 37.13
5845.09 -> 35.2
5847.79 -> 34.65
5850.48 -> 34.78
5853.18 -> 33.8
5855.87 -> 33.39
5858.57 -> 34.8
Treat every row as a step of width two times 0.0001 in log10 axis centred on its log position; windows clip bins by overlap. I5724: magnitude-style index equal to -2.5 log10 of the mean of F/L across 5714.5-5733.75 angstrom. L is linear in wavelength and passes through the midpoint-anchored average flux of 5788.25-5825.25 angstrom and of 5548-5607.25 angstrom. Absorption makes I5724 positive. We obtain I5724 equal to 0.19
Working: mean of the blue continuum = 31.3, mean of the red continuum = 35.4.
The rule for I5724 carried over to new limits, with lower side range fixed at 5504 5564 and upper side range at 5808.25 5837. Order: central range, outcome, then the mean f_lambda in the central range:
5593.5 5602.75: 0.07 mag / 30.2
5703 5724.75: 0.15 mag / 29.8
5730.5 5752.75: 0.33 mag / 25.6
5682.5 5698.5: 0.07 mag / 31.6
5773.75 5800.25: 0.04 mag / 33.9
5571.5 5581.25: -0.02 mag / 32.3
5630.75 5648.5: 0.05 mag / 31.2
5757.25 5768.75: -0.04 mag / 36.2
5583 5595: 0.02 mag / 31.5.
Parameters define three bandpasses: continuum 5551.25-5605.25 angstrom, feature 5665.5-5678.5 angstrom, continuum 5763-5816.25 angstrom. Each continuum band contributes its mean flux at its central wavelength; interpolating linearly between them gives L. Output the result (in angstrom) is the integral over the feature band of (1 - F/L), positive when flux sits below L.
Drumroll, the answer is 0.02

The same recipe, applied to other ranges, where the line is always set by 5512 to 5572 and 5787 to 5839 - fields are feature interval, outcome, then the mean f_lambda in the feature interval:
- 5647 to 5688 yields -0.5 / 33.3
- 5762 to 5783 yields -0.7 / 36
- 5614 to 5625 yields -1.2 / 35.6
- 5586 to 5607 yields 0.4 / 31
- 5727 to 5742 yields 3.8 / 25.4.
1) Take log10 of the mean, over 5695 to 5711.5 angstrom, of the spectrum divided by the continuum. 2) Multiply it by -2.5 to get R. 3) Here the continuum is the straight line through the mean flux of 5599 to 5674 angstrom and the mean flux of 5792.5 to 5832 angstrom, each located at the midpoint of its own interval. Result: 0.14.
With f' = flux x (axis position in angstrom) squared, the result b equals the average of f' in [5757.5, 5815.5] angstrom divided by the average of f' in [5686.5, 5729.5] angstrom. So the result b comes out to 1.2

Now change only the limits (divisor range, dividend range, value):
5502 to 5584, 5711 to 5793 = 1.07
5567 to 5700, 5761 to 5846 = 1.17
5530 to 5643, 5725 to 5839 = 1.12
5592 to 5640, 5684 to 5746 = 0.90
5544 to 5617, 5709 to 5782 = 1.03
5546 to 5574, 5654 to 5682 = 1.15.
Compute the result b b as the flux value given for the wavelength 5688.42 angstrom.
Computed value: 32.49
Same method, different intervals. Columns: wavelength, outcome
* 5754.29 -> 32.93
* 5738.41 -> 22.68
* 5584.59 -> 31.77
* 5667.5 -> 35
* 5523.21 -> 31.06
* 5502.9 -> 33.41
